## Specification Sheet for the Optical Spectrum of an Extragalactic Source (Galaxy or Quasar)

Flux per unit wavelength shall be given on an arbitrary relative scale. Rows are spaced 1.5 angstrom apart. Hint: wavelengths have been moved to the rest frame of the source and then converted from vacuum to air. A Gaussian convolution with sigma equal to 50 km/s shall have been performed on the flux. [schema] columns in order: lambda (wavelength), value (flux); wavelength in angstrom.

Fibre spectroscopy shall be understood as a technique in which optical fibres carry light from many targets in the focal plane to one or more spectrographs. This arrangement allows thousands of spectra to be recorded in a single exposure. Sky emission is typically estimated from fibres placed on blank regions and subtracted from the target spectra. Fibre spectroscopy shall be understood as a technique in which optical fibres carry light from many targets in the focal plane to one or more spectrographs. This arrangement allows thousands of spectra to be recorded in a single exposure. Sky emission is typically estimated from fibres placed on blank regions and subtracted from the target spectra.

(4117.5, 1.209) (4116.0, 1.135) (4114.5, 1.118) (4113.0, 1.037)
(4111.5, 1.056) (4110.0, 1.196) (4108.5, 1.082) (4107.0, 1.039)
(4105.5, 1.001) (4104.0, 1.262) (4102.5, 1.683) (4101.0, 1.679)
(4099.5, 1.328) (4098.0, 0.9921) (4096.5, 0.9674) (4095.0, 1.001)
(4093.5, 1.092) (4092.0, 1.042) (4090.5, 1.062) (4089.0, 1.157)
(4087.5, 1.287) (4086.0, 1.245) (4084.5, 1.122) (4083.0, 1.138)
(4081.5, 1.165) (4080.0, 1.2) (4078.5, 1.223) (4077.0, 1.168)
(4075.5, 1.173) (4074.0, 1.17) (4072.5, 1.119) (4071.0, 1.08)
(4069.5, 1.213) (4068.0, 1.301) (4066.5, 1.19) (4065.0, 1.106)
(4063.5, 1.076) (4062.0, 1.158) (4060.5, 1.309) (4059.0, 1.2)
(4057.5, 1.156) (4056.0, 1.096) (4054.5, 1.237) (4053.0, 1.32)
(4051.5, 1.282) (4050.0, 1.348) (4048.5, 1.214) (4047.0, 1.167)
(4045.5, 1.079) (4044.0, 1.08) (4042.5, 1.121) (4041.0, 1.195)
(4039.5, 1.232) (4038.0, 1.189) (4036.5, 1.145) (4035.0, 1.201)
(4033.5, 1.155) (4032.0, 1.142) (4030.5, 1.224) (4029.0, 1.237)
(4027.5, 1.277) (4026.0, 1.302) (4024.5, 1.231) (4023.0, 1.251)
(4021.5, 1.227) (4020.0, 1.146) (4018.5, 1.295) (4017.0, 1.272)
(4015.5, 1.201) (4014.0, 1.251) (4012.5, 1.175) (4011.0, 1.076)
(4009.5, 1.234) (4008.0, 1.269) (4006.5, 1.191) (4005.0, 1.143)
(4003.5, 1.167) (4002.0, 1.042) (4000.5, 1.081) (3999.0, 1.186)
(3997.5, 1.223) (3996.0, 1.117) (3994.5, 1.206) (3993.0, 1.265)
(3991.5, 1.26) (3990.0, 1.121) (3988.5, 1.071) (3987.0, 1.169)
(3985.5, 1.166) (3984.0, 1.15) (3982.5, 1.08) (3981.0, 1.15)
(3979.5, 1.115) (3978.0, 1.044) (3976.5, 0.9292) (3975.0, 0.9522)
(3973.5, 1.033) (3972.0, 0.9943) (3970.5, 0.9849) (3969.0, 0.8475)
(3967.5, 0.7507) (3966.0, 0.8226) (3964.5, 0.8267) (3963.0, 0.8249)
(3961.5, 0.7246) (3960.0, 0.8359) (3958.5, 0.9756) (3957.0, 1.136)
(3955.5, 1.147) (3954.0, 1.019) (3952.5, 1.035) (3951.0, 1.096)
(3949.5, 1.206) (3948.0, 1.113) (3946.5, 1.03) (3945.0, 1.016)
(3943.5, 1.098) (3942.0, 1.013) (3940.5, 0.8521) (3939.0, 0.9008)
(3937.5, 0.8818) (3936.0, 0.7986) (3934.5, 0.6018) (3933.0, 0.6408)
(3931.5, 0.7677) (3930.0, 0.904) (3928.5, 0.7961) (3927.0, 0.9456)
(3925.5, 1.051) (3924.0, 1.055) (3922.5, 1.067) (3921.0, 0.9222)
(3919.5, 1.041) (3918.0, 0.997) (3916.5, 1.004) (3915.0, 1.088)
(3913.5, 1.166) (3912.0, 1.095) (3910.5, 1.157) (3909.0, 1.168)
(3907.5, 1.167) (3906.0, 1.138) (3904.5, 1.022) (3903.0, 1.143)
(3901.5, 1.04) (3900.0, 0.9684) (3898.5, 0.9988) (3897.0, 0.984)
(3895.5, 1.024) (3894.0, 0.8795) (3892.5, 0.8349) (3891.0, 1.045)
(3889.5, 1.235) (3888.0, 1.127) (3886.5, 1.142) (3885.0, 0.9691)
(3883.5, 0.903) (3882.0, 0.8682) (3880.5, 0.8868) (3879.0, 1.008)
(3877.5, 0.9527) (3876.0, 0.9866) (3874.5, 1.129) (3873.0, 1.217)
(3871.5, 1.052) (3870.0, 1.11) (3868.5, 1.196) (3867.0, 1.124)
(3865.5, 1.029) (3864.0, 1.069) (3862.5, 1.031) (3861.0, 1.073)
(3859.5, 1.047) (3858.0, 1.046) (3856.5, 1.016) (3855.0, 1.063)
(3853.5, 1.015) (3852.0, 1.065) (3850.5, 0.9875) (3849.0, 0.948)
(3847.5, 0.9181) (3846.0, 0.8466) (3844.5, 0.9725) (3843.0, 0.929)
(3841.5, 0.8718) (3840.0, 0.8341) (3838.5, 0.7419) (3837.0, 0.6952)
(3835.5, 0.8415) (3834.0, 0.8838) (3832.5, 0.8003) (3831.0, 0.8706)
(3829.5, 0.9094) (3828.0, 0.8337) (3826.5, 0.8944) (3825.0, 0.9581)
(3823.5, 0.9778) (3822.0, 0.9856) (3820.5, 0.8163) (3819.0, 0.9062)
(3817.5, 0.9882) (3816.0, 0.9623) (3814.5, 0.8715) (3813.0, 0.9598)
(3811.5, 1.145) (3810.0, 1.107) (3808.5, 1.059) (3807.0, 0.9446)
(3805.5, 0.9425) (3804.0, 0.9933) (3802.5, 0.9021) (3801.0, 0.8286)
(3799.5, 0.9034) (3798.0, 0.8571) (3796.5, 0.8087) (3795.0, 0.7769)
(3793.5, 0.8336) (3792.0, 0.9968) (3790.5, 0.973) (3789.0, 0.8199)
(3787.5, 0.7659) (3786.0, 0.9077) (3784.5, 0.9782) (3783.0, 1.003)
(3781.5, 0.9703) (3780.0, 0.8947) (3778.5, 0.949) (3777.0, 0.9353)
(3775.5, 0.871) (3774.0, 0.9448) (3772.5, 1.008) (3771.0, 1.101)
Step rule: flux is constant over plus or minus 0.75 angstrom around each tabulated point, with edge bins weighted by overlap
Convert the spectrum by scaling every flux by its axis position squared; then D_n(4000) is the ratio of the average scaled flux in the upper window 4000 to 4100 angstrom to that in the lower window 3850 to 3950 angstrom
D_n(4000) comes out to 1.3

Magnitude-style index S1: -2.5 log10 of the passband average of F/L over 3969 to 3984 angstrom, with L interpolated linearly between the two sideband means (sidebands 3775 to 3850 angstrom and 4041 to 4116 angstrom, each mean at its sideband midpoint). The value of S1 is 0.05 mag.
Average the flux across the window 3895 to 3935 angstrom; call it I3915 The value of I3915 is 1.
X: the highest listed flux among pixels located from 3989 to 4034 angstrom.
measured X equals 1.302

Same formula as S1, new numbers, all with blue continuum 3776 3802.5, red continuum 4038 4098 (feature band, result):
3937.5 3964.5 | 0.06 mag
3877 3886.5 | 0.04 mag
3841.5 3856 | -0.02 mag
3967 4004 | 0.00 mag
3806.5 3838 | 0.00 mag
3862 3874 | -0.14 mag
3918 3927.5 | 0.01 mag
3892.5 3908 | -0.02 mag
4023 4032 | -0.11 mag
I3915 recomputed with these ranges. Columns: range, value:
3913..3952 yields 0.963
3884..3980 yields 0.987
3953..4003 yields 1.04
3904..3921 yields 1.09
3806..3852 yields 0.918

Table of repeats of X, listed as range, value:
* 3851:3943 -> 1.235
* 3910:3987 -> 1.206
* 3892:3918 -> 1.168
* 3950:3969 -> 1.147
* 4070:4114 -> 1.683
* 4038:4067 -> 1.348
